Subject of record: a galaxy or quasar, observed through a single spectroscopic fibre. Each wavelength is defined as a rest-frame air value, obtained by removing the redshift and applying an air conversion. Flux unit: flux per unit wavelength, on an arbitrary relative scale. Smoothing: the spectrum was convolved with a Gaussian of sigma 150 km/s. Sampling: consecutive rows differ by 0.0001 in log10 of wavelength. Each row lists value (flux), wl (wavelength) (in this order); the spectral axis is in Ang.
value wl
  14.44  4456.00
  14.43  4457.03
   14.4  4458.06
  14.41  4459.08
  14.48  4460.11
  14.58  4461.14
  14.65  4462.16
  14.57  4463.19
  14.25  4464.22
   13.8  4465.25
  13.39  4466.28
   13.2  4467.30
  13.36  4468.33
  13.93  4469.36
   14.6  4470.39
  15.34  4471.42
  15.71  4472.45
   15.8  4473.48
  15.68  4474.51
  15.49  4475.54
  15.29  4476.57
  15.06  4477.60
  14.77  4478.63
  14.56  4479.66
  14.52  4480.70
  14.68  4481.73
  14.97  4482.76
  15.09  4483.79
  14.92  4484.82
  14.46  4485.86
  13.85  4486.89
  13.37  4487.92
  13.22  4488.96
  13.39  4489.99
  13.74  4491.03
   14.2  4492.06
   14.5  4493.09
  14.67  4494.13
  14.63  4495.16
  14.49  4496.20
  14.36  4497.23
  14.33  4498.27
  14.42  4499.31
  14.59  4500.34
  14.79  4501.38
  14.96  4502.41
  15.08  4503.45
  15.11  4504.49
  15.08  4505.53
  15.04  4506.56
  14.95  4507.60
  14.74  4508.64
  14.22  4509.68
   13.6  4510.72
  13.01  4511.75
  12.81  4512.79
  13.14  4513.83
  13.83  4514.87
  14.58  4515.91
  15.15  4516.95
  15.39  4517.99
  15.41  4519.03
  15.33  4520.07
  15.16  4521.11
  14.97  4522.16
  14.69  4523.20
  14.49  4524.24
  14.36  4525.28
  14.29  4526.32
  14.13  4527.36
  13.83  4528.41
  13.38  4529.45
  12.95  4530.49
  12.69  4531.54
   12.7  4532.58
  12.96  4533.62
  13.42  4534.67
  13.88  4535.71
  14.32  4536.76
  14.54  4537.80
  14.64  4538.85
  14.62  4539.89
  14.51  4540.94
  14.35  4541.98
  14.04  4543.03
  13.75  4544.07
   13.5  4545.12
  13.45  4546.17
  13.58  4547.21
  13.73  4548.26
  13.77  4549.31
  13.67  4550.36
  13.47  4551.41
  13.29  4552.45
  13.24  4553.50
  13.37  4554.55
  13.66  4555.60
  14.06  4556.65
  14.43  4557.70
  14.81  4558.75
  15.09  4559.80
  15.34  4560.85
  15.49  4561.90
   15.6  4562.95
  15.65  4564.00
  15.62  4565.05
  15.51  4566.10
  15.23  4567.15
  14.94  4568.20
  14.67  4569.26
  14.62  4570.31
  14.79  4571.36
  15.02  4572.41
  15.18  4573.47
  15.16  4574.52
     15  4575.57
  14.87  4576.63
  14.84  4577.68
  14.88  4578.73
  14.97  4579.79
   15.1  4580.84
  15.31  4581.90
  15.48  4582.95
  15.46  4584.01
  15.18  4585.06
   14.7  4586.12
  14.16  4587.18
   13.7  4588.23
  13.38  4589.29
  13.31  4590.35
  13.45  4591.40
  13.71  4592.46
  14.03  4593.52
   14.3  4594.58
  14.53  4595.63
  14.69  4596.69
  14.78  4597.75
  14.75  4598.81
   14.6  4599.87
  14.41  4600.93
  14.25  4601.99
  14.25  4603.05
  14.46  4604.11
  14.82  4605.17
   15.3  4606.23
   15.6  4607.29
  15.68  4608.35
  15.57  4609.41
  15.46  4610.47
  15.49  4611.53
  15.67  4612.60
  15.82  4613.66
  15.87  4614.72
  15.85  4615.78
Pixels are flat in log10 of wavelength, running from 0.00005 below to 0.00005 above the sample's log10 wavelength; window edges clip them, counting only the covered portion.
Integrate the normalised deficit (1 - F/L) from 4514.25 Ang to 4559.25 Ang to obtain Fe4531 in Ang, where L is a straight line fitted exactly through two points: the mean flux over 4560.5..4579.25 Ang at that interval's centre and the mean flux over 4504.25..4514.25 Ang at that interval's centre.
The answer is 1.68 Ang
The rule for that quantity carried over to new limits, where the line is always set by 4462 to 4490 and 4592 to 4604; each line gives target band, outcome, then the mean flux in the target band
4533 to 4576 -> 0.2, 14.4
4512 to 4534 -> 0.6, 14.1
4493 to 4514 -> 0.1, 14.4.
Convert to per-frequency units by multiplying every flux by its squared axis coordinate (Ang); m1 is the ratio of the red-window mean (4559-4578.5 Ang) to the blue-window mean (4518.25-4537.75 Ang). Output 1.09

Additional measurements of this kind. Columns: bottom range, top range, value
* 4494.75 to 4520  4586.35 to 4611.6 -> 1.04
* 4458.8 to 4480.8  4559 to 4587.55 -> 1.08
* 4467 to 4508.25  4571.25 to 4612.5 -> 1.06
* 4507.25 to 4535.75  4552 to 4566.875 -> 1.06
